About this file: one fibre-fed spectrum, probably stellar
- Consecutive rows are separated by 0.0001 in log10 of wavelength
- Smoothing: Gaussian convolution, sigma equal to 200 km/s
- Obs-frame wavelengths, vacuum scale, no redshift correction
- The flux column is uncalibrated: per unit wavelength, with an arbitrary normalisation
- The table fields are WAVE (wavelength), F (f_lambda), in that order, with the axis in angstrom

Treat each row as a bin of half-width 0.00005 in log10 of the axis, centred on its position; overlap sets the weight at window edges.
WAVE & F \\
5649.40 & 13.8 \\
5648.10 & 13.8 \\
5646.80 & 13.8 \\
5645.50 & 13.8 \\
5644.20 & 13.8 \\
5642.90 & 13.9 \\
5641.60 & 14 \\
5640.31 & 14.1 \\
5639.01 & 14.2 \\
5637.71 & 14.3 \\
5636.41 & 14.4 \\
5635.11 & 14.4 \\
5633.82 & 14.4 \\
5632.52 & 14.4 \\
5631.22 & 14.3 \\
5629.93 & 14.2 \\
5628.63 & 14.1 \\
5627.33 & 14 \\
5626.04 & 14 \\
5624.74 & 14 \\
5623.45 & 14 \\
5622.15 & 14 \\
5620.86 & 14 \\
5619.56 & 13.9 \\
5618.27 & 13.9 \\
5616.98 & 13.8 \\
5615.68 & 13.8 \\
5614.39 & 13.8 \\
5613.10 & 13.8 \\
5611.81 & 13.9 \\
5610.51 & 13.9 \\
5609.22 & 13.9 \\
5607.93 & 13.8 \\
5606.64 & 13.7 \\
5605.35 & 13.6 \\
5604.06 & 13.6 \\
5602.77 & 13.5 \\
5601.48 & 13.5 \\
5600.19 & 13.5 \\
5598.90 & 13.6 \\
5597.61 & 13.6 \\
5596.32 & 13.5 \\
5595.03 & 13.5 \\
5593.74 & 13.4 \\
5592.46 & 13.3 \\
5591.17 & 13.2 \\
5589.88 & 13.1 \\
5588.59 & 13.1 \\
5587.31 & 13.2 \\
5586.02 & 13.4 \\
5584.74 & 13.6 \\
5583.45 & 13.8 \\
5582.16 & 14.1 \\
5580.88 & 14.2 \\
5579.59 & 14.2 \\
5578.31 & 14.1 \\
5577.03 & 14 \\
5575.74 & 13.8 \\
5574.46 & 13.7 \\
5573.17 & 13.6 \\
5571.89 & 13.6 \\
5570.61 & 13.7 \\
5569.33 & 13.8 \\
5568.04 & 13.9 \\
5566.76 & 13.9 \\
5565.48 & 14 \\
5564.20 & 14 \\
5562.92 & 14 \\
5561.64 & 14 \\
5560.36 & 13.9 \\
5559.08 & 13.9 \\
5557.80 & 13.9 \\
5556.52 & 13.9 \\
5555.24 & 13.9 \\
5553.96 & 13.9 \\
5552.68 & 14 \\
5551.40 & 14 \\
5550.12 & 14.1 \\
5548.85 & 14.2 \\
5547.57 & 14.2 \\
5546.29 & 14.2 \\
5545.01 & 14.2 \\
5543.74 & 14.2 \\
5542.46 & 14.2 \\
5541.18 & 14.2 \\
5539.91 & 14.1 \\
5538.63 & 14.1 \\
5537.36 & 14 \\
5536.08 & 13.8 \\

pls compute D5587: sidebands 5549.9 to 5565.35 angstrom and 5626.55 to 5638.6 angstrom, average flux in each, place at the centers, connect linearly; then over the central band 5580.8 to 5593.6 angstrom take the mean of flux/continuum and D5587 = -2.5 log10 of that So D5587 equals 0.05 mag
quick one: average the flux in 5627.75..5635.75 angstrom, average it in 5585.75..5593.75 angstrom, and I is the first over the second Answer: 1.08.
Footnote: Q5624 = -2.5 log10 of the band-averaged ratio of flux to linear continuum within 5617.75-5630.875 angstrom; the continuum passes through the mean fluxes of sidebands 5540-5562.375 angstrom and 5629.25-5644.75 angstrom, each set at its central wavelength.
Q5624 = 0.01 mag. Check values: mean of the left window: 14.1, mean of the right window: 14.2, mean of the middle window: 14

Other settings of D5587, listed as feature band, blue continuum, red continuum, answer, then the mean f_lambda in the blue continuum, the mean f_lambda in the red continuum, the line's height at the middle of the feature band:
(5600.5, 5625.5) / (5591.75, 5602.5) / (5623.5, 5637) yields 0.00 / 13.5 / 14.2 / 13.8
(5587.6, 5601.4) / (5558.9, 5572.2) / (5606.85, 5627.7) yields 0.04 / 13.9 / 13.9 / 13.9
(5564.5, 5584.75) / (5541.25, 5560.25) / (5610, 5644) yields 0.01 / 14.1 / 14.1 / 14.1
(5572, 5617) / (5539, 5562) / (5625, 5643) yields 0.04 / 14.1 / 14.2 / 14.1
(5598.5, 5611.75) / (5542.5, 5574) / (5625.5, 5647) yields 0.03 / 14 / 14.1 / 14.1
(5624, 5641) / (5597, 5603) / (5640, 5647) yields -0.03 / 13.5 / 13.9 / 13.8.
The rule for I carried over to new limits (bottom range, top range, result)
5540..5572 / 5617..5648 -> 1.01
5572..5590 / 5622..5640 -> 1.03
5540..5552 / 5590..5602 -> 0.95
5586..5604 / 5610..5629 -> 1.04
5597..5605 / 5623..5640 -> 1.05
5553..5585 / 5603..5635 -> 1.00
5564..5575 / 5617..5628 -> 1.01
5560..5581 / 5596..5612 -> 0.98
